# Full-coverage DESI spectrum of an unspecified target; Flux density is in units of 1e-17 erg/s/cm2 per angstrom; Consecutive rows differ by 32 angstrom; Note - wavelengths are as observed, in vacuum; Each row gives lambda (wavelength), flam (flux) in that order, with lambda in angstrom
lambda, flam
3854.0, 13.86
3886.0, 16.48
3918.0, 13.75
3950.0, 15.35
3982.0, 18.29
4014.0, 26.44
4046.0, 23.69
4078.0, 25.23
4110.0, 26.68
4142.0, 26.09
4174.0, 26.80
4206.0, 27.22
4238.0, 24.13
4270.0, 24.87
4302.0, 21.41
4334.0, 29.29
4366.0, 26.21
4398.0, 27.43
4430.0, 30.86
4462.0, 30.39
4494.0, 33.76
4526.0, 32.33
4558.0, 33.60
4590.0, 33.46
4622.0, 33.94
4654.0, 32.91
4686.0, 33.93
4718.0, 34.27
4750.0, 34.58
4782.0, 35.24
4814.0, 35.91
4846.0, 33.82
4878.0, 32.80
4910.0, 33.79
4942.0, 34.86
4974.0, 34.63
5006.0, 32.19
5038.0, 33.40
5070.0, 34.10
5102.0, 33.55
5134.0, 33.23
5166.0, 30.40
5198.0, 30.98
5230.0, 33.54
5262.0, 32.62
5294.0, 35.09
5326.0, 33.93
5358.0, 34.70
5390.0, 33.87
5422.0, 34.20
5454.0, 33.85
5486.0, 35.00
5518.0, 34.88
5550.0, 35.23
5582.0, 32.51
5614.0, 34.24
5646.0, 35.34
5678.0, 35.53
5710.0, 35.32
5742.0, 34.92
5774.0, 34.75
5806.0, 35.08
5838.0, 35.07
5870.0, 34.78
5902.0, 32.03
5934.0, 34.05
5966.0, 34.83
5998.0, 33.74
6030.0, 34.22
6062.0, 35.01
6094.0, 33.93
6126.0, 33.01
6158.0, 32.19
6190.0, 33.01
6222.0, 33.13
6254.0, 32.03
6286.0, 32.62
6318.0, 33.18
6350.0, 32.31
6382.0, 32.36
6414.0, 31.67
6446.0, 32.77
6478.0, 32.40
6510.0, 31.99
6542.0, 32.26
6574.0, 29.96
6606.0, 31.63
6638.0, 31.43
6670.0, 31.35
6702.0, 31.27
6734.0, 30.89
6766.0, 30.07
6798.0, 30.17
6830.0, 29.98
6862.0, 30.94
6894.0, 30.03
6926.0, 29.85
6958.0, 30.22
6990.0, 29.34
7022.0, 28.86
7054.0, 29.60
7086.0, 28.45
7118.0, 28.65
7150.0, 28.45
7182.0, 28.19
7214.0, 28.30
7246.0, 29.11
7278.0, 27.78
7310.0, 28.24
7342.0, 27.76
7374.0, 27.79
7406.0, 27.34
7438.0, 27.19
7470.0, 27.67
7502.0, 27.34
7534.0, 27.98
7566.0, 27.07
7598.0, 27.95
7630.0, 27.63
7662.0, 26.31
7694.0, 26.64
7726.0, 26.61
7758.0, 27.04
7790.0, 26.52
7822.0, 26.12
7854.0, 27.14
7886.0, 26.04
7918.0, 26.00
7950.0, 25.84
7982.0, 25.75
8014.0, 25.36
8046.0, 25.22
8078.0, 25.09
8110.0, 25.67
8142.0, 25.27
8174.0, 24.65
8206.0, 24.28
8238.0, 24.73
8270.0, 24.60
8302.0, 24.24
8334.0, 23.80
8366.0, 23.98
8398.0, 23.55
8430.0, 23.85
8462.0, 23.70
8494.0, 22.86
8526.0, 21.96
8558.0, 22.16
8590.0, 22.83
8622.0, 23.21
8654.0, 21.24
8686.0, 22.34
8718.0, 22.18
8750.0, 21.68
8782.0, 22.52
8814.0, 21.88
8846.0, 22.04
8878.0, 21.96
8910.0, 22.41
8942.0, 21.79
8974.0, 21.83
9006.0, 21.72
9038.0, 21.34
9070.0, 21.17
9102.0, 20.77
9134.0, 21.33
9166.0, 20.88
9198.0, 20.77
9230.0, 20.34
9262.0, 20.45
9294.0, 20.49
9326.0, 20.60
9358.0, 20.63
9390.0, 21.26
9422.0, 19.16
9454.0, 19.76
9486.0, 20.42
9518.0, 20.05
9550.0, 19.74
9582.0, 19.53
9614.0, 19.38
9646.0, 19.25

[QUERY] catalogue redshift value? 0.000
